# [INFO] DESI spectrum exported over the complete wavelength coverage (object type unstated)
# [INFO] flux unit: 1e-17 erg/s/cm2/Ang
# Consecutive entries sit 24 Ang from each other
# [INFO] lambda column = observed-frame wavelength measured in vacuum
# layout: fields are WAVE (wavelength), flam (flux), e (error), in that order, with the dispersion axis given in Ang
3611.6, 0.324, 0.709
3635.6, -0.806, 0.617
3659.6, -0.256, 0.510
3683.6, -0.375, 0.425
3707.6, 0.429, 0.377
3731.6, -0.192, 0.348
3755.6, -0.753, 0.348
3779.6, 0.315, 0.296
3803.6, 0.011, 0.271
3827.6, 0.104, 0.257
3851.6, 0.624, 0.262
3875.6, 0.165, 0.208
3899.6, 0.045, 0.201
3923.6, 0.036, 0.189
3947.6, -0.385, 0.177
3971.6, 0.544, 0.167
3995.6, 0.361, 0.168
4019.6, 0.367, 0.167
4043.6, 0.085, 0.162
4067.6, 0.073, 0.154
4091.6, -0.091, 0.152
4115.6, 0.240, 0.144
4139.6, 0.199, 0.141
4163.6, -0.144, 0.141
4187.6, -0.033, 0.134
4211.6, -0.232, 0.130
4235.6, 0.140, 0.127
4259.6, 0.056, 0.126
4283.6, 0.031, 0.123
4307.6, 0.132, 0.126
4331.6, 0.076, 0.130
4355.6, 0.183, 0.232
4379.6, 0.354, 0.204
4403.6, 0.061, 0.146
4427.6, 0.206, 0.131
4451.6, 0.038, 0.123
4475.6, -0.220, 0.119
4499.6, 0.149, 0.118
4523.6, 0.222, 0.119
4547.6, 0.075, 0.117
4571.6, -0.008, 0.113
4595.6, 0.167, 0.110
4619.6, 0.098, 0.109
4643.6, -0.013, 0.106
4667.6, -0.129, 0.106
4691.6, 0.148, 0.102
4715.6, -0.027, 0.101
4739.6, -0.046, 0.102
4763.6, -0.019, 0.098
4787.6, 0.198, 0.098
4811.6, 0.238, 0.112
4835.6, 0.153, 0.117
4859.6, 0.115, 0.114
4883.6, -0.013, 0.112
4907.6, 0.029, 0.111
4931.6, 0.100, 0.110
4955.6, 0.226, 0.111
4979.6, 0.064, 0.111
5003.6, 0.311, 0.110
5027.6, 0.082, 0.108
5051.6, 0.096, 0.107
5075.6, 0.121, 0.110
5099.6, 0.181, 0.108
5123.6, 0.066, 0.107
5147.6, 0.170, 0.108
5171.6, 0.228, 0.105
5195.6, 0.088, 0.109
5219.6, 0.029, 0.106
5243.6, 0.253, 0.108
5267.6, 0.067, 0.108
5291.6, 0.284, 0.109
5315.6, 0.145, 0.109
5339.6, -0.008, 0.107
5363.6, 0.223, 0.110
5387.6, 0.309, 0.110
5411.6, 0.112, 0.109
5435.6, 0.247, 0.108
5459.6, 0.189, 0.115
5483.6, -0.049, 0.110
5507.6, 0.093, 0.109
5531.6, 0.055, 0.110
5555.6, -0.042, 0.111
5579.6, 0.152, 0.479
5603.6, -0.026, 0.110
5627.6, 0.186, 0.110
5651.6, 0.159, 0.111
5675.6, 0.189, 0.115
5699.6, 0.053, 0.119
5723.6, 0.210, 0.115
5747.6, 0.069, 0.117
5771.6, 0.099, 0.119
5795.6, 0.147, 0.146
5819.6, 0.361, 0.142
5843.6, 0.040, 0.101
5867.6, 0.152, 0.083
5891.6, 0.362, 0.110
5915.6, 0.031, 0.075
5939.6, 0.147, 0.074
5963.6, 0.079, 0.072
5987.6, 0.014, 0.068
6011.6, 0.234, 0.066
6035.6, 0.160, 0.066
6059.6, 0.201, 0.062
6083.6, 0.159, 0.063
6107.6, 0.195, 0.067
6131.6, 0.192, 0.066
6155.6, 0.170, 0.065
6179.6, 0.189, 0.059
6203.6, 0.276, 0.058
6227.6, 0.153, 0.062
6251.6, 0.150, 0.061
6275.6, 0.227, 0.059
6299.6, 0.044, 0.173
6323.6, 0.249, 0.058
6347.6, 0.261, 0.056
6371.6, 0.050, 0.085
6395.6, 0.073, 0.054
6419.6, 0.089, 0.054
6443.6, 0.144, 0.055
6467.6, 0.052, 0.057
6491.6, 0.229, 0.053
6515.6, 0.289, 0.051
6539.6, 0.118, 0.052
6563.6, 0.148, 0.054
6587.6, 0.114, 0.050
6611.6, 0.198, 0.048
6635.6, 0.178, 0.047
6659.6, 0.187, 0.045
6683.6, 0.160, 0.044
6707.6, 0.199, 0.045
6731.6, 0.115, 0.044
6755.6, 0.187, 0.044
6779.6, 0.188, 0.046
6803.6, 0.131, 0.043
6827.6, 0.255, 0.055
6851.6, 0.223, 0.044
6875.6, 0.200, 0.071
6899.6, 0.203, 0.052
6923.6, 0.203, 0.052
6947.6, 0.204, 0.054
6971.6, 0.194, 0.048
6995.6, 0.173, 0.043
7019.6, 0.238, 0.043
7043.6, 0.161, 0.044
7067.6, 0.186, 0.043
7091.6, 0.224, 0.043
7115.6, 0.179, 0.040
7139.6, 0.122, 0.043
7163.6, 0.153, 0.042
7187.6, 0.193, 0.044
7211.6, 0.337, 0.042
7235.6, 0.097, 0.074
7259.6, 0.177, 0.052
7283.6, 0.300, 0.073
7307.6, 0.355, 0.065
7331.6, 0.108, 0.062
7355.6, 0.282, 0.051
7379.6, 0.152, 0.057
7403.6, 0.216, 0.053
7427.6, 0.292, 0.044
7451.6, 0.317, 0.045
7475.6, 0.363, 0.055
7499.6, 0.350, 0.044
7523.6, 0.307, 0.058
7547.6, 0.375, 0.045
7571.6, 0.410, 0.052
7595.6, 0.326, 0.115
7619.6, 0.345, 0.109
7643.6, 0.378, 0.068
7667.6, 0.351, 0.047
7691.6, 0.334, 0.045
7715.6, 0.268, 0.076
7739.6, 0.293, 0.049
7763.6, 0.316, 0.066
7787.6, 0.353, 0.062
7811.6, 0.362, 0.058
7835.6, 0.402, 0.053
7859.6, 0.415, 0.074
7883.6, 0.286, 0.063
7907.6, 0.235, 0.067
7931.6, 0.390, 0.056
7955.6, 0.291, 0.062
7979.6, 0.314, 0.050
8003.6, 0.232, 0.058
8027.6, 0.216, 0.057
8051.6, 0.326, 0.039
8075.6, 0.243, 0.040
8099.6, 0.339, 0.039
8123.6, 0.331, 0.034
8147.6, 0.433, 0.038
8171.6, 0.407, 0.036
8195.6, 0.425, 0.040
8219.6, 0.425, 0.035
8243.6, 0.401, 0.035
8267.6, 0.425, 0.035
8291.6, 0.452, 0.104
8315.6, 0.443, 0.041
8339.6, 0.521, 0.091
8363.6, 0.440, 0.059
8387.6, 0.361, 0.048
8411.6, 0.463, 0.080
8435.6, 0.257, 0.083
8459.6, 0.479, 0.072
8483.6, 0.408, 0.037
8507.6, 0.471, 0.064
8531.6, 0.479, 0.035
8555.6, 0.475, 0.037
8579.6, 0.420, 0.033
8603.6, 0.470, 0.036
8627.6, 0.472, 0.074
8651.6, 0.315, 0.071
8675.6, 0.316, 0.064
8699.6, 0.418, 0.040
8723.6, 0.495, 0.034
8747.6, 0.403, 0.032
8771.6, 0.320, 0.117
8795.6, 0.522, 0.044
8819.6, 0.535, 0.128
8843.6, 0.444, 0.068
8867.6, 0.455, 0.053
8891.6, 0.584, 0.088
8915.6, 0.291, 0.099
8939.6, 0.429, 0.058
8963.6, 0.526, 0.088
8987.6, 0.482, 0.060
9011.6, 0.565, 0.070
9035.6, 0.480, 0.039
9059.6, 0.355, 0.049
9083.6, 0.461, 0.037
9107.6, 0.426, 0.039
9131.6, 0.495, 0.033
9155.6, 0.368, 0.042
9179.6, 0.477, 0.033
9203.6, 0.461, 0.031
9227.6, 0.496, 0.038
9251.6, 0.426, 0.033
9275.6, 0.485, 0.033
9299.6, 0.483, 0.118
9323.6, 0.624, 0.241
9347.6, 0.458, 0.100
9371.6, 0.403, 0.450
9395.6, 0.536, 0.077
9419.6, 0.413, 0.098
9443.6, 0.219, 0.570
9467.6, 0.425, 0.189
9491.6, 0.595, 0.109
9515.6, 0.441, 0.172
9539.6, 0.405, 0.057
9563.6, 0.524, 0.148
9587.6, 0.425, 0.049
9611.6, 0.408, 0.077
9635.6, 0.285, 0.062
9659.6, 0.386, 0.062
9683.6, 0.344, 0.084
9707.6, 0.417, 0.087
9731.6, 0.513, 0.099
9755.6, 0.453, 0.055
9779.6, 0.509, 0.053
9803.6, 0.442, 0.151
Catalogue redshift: 0.86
